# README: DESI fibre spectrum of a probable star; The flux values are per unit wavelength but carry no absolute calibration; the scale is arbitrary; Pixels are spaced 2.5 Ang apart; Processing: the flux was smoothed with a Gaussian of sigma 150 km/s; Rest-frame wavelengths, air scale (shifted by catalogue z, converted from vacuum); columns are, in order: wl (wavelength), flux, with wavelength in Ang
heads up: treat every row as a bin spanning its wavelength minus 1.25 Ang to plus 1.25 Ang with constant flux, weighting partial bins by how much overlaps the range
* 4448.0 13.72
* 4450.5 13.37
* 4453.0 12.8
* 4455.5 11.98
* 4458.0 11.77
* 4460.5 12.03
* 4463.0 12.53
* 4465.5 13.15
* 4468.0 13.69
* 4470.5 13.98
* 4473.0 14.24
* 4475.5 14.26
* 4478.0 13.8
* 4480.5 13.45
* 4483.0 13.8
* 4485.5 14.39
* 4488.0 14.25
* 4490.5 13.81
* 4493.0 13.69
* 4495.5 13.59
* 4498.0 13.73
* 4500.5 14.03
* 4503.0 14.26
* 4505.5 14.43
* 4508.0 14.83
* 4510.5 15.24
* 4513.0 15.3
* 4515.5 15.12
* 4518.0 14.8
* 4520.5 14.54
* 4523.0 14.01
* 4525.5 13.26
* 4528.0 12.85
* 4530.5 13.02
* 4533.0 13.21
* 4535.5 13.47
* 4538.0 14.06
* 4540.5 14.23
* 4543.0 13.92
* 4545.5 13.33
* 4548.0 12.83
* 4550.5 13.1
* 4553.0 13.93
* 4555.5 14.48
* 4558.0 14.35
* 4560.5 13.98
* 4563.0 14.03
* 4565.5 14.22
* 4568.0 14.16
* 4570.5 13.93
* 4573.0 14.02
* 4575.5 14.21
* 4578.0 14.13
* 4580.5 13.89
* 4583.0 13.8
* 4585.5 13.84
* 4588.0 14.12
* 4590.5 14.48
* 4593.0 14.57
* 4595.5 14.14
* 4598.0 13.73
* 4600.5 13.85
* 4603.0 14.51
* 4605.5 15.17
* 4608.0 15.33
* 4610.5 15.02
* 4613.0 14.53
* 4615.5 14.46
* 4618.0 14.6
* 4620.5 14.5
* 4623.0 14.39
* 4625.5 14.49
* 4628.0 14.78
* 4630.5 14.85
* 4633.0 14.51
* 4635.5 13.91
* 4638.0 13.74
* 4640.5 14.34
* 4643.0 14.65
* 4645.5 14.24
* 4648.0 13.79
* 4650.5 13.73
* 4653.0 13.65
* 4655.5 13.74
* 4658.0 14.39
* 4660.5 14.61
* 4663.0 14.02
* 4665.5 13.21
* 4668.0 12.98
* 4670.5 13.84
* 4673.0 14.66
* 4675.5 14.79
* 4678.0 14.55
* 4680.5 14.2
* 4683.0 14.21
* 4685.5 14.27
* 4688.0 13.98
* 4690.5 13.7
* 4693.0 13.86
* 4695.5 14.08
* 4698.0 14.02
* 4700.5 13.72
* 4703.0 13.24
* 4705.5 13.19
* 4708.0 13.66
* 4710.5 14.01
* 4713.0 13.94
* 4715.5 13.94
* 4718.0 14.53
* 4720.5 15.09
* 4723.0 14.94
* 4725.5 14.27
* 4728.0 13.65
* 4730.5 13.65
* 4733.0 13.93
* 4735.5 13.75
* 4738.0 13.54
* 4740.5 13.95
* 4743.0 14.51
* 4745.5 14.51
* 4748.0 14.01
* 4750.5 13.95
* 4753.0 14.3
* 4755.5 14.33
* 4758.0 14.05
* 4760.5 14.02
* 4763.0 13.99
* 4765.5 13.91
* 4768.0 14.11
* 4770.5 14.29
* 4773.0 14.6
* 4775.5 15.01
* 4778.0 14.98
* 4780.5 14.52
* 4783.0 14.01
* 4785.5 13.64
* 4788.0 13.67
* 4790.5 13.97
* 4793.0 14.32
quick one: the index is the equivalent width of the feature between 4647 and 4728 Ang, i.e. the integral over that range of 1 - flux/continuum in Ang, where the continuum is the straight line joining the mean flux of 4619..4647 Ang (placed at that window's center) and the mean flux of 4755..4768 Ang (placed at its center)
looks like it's 1.30 Ang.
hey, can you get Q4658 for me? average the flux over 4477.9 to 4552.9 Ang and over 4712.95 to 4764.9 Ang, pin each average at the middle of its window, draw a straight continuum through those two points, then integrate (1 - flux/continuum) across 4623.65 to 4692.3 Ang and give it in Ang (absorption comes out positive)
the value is -0.4 Ang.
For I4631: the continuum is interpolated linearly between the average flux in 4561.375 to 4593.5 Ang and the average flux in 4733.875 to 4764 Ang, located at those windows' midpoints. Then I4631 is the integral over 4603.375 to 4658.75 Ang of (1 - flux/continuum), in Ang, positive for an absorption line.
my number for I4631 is -1.23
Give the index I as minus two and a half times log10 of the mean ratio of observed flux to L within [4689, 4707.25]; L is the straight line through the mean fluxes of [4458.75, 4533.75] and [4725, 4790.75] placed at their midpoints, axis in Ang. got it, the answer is 0.03 mag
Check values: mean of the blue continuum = 13.9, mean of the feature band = 13.7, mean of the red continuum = 14.1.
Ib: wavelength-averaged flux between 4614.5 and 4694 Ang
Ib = 14.2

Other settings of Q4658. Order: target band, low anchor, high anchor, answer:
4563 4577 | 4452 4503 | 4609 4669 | -0.2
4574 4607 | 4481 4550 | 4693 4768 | -0.5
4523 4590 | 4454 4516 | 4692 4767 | 0.3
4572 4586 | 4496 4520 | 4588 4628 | 0.5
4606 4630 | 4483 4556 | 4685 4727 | -1.2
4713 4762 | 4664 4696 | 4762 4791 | 0.0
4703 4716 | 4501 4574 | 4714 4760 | 0.4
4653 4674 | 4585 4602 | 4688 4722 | 0.1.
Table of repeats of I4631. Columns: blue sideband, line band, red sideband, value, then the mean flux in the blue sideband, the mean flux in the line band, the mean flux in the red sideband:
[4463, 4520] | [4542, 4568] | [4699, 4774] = 0.5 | 14.1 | 13.8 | 14.1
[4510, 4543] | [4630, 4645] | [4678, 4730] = -0.3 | 14.1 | 14.3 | 14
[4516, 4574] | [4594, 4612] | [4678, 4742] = -0.8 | 13.8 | 14.5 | 14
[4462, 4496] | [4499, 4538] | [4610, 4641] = -0.5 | 13.8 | 14.2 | 14.5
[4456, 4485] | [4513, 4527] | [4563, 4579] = -0.7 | 13.3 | 14.4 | 14.1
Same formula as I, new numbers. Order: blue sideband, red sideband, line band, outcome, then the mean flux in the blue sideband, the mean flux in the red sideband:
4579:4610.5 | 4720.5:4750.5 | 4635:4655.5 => 0.02 mag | 14.3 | 14.1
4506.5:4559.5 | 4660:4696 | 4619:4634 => -0.04 mag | 14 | 14.1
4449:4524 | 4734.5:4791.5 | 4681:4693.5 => 0.00 mag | 13.8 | 14.2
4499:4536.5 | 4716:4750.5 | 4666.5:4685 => 0.00 mag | 14.2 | 14.2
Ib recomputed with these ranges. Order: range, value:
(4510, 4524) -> 14.8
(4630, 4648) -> 14.3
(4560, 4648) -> 14.3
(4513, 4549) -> 13.8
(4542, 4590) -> 13.9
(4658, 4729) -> 14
